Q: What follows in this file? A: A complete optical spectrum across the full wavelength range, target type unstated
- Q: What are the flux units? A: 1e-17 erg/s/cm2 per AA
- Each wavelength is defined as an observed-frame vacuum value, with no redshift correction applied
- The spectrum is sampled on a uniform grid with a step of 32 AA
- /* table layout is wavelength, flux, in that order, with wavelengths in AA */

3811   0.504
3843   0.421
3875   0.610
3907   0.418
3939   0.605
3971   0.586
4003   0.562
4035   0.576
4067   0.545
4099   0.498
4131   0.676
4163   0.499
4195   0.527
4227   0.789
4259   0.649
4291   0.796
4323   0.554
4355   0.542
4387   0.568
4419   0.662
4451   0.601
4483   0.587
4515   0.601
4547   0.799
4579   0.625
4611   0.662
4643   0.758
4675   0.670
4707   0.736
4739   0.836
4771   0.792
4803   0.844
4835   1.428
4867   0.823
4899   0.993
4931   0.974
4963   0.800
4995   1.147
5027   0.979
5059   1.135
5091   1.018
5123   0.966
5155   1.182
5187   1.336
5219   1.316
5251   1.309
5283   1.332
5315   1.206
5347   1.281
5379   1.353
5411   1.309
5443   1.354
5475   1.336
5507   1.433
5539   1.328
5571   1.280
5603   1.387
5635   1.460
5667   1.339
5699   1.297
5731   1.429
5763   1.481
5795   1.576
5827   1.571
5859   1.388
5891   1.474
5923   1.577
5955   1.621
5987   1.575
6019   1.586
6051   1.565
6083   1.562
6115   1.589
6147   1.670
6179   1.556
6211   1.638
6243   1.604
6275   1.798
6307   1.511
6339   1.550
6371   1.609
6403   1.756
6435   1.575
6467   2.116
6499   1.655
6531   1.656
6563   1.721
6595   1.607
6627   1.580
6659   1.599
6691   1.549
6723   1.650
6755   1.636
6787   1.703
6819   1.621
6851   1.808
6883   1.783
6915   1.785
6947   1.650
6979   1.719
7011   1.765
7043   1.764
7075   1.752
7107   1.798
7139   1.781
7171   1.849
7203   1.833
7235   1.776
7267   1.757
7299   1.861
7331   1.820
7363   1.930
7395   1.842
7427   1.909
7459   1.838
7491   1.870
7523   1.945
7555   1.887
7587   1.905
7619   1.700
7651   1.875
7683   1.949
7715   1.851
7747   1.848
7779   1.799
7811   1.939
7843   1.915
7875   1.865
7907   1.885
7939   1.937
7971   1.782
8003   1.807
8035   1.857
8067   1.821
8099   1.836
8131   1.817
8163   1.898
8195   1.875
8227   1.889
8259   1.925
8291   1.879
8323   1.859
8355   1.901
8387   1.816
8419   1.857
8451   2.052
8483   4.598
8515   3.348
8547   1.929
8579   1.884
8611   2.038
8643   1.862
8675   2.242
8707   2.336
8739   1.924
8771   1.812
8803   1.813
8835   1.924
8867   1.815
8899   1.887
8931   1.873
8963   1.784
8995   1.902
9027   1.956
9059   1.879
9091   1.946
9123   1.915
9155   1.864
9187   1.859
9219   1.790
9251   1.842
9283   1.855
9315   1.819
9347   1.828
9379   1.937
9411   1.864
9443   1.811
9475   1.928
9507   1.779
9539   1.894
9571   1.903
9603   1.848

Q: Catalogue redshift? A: 0.293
